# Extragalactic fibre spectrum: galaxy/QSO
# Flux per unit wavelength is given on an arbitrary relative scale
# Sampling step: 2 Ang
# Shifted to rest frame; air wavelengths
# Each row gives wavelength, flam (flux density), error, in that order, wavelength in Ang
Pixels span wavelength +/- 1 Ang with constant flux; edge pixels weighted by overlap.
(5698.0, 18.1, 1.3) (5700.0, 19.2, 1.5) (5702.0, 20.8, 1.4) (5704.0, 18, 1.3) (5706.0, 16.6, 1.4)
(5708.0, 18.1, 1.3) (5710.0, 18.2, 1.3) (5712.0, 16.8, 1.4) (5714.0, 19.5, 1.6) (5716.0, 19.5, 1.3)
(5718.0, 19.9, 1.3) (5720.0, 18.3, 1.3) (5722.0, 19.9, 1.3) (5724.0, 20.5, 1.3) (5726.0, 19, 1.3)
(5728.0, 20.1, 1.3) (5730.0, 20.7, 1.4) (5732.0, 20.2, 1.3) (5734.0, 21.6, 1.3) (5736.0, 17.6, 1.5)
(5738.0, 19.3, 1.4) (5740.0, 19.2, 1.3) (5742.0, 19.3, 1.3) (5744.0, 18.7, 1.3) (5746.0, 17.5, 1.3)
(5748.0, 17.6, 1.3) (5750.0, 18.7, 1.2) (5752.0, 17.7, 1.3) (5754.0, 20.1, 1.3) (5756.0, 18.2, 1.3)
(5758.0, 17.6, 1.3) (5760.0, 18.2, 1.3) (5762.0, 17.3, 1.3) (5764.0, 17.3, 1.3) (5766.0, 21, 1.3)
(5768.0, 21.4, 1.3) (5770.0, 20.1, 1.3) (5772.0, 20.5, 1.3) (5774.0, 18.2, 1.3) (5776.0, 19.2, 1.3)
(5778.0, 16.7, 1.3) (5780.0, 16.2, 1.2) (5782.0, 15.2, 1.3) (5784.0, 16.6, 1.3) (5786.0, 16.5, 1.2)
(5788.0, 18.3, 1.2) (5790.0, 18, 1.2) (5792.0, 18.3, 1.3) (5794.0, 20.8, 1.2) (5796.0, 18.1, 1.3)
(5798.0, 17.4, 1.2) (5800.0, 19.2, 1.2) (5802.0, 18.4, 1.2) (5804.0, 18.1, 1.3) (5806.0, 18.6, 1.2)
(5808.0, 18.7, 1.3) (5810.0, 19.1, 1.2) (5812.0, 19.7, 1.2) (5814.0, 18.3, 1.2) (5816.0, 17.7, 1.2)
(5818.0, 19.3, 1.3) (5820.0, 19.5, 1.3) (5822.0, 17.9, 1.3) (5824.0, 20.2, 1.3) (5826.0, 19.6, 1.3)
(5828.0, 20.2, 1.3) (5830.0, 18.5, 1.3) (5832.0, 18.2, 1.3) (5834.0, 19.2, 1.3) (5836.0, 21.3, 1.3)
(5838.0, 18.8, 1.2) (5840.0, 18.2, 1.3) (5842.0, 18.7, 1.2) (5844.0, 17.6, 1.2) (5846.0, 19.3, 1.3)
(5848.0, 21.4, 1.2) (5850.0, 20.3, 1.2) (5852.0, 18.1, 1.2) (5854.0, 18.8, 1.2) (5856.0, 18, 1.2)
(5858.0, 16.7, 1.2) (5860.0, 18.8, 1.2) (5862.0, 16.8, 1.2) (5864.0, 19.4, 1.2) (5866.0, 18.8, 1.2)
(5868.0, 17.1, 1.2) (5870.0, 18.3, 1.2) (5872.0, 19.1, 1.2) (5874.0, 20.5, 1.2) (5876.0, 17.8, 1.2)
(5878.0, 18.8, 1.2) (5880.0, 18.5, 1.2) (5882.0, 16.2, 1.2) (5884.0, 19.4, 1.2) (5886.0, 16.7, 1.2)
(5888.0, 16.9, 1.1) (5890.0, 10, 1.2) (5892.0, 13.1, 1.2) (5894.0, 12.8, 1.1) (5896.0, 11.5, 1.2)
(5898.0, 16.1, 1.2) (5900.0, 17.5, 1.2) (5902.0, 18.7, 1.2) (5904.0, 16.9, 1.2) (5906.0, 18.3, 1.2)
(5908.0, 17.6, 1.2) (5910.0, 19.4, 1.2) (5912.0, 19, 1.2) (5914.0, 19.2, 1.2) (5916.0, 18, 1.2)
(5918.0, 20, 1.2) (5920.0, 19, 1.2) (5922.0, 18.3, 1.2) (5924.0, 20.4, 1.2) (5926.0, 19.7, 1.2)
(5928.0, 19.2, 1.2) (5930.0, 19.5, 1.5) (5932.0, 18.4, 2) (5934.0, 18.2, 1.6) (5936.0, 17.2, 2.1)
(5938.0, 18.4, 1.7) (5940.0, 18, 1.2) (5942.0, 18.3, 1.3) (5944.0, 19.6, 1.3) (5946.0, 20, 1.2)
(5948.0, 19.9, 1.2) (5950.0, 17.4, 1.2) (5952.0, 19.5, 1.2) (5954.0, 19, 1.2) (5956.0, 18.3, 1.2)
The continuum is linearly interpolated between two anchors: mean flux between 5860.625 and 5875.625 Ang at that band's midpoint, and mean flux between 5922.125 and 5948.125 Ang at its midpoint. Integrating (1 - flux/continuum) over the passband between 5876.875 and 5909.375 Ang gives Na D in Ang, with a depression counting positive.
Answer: 4.3 Ang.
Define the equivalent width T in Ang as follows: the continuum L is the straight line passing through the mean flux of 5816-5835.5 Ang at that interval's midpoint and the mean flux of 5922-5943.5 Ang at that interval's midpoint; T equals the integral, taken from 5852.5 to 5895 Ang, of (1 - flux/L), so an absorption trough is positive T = 3.8 Ang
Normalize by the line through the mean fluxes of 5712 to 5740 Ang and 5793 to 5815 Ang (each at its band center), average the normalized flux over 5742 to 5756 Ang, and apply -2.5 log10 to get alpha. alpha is 0.05 mag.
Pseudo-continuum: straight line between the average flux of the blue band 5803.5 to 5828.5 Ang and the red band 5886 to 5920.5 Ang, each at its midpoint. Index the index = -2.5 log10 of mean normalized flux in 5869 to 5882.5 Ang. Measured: -0.07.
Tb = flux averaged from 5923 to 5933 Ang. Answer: 19.4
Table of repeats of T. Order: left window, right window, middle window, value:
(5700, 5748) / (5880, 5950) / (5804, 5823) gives -0.30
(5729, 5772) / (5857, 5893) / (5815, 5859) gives -2.67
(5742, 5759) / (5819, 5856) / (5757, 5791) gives 0.76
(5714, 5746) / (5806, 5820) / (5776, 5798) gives 1.73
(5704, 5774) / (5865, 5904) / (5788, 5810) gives -0.63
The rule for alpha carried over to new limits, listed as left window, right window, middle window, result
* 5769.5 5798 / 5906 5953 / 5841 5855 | -0.05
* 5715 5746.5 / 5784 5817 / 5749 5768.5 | 0.02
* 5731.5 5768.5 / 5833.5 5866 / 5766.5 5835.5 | 0.01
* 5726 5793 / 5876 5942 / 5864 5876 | -0.05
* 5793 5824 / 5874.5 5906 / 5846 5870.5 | -0.08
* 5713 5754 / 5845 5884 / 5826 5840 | -0.03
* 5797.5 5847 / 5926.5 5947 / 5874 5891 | 0.11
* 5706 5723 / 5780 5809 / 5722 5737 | -0.08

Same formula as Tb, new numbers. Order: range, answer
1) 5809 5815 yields 19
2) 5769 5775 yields 19.6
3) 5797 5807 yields 18.3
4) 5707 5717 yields 18.4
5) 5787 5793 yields 18.2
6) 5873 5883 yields 18.4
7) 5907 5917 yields 18.6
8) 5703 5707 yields 17.3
